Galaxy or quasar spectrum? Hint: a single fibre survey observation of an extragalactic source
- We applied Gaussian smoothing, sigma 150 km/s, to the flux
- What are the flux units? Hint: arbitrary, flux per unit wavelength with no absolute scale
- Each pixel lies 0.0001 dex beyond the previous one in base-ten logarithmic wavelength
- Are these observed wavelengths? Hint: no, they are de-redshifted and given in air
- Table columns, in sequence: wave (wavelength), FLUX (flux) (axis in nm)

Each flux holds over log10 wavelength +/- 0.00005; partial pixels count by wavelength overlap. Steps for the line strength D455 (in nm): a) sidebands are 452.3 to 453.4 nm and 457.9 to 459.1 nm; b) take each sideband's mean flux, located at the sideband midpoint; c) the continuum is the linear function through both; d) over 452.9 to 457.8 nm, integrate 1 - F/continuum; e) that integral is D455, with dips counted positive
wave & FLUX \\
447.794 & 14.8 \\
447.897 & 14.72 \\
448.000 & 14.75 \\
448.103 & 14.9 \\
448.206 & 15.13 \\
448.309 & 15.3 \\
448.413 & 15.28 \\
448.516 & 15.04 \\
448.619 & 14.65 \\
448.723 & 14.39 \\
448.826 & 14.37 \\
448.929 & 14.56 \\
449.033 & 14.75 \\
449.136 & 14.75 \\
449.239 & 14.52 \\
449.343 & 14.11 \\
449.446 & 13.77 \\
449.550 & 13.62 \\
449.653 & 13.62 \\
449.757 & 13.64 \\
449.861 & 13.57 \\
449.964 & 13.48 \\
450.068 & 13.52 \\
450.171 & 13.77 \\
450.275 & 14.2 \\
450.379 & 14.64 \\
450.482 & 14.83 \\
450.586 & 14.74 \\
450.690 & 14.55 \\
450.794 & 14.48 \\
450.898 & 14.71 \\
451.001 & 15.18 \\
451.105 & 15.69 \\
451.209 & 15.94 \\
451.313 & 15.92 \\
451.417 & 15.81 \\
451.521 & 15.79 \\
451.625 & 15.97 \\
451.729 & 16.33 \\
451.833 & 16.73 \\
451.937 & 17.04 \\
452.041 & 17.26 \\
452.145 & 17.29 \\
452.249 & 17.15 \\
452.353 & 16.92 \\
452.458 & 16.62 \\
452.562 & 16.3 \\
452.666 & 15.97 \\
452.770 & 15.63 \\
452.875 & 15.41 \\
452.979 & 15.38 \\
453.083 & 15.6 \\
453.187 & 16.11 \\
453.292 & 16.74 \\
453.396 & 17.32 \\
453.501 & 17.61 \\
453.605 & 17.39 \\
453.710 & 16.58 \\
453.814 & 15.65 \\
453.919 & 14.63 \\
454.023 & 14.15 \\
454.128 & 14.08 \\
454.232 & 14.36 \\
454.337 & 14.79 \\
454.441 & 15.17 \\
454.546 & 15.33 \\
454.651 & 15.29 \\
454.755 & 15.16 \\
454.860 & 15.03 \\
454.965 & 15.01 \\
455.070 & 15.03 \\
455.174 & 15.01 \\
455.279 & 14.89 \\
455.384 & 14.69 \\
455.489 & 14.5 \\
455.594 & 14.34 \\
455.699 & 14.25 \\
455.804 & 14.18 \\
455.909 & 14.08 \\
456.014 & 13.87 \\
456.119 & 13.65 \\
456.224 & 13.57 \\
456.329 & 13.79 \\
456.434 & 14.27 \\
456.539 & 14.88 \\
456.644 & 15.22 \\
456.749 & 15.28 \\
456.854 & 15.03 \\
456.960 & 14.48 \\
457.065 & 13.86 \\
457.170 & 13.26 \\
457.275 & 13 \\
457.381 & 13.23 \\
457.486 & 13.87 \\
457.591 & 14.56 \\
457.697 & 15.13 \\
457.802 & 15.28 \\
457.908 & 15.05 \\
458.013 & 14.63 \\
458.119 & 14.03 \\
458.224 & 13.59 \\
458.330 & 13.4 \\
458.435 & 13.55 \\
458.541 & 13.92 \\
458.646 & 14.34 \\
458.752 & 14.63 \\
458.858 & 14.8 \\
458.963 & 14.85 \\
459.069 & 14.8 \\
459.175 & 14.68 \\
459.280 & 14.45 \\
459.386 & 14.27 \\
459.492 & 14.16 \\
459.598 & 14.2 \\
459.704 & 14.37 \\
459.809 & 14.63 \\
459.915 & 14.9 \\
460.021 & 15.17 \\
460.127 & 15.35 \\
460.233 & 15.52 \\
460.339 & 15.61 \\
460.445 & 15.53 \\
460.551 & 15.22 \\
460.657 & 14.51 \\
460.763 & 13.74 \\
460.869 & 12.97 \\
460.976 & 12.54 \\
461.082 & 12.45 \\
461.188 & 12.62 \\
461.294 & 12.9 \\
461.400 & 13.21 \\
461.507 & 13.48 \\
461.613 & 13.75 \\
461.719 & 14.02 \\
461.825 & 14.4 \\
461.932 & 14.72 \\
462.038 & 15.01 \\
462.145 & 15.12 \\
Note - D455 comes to 0.14 nm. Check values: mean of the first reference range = 16.1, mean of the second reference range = 14.3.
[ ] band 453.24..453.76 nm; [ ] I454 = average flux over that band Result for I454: 17.1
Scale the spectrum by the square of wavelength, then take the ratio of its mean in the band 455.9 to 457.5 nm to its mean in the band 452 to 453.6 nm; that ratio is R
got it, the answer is 0.87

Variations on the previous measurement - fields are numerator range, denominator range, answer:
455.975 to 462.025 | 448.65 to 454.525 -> 0.96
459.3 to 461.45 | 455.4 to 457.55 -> 1.02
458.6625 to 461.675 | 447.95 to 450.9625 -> 1.04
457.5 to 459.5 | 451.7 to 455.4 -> 0.93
